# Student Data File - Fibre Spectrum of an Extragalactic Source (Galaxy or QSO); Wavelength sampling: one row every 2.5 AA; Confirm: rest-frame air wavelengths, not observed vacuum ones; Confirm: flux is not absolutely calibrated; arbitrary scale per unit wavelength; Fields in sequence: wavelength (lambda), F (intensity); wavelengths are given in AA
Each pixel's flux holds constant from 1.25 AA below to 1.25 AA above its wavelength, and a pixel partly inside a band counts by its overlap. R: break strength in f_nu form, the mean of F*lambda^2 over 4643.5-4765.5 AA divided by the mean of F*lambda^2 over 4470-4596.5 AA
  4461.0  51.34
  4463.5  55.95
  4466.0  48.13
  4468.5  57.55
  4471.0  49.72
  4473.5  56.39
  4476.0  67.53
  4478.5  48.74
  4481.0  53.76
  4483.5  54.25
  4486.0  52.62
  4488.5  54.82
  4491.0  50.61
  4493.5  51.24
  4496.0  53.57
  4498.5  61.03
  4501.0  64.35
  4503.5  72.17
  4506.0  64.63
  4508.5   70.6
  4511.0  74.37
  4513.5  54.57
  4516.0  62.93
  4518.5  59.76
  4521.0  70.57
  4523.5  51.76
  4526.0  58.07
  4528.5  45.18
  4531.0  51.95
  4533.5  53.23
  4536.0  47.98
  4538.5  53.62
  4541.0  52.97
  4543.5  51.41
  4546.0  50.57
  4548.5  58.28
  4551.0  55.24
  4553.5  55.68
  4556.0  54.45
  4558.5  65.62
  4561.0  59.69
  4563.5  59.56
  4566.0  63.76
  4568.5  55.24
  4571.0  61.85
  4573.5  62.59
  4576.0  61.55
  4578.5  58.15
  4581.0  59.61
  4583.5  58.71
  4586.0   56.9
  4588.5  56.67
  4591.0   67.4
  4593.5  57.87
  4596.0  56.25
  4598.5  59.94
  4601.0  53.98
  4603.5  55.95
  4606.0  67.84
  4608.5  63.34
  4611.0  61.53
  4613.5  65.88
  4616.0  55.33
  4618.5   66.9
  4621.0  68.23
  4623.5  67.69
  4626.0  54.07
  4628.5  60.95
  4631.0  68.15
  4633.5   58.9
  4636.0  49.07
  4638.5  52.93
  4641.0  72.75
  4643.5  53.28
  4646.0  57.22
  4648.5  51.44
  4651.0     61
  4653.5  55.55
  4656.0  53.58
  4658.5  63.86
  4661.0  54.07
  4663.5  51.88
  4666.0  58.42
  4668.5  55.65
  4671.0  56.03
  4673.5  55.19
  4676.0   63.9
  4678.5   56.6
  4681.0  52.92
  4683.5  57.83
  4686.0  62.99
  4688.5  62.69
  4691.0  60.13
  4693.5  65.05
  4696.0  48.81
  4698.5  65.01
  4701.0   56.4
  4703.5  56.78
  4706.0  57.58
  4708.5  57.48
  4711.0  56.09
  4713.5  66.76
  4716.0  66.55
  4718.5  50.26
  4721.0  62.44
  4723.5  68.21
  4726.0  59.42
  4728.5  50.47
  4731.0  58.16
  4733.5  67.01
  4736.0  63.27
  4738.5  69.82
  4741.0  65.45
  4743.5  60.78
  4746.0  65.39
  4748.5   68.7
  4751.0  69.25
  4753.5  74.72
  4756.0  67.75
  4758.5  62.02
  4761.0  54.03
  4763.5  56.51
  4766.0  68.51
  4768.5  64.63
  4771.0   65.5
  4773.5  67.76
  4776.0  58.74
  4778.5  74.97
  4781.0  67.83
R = 1.12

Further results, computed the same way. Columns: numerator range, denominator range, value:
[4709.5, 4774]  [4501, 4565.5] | 1.19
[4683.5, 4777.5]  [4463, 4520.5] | 1.18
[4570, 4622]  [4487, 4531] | 1.06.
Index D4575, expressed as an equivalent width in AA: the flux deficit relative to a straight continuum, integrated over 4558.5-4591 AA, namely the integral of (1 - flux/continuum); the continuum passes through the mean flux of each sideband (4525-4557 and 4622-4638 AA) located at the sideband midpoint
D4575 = -2.7 AA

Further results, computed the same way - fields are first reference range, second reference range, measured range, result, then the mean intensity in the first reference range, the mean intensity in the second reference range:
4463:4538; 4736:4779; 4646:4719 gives 5.8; 57.2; 65.3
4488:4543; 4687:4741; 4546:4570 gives 0.2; 58.1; 60.5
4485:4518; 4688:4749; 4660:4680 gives 1.5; 60.6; 61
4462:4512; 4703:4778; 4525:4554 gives 3.1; 58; 62.8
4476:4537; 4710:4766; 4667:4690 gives 1.3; 57.9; 63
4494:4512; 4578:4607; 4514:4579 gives 5.4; 65.1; 59.1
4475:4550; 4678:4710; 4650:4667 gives 0.4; 57.2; 58.5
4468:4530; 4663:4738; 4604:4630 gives -1.8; 58.4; 59.2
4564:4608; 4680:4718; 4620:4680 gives 1.3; 59.7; 59.4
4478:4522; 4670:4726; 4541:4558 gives 1.4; 59.8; 59.4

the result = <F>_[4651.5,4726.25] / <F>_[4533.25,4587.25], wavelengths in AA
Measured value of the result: 1.02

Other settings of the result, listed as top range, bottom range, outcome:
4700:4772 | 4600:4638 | 1.02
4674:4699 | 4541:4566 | 1.04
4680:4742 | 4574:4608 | 1.01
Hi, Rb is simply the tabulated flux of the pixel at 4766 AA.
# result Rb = 68.51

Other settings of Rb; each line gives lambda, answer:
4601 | 53.98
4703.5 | 56.78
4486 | 52.62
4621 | 68.23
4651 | 61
